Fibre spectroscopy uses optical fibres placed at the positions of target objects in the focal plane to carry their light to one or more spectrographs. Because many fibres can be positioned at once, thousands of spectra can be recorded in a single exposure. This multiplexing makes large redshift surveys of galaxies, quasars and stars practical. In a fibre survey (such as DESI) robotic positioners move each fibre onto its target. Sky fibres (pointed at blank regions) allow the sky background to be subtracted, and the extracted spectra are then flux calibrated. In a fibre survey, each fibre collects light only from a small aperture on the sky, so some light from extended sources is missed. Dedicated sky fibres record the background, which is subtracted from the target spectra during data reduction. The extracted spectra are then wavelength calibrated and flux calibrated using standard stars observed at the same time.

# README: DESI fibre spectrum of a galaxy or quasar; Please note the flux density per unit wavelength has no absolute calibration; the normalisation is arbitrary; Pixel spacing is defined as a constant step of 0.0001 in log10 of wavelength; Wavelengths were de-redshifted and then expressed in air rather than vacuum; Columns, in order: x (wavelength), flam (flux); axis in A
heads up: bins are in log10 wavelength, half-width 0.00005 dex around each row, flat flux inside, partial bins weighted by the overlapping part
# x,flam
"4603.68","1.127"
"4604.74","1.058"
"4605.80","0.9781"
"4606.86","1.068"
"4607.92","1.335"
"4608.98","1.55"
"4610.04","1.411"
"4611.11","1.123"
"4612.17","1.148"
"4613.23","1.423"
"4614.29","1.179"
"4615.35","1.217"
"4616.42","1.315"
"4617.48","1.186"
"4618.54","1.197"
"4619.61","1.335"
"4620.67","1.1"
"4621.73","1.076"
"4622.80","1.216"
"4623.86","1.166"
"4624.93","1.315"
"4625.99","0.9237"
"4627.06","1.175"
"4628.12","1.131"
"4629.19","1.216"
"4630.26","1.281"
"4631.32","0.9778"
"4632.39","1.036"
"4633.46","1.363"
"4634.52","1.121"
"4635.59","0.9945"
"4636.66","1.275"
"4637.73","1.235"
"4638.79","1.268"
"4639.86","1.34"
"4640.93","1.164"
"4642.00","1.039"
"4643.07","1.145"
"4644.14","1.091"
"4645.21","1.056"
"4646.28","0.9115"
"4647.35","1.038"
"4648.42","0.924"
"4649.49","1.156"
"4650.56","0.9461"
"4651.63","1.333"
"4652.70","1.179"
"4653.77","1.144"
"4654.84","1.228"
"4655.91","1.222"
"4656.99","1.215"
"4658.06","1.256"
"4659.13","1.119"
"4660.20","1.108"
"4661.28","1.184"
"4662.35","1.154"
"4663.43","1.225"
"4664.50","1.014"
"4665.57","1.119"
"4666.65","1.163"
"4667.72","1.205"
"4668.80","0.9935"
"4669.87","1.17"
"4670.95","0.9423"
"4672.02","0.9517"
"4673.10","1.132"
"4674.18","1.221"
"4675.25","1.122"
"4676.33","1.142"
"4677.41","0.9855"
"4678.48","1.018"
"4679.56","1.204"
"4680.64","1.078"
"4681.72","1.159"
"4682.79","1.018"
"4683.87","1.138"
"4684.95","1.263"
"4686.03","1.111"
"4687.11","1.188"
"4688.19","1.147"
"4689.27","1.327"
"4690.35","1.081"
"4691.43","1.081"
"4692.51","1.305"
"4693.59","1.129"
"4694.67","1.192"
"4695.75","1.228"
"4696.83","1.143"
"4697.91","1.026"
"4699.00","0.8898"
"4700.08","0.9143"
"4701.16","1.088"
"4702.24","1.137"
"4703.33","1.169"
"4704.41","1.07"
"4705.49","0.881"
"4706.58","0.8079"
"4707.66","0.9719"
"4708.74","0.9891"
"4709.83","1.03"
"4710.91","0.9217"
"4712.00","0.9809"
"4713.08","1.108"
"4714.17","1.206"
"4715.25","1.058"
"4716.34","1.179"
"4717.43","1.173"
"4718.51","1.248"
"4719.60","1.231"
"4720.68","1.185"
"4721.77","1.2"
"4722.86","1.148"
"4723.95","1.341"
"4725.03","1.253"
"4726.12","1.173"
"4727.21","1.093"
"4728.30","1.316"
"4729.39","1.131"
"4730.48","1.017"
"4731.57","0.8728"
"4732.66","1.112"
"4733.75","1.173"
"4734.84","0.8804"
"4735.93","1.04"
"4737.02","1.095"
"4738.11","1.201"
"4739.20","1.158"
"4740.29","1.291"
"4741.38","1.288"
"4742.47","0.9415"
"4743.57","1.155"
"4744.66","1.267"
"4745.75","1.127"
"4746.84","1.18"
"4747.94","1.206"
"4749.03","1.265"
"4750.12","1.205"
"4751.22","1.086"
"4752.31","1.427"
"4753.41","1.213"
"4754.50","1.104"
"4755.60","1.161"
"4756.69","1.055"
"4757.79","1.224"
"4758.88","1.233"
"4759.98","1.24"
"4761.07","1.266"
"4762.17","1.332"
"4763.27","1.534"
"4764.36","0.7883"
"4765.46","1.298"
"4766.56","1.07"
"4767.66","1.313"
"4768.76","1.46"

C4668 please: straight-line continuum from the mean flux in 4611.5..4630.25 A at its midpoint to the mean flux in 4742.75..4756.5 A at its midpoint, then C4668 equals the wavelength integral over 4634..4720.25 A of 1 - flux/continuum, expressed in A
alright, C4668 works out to 5.8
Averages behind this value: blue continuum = 1.2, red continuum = 1.19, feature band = 1.11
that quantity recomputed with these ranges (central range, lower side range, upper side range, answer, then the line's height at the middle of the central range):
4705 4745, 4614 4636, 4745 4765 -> 2.8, 1.2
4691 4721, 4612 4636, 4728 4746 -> 1.4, 1.14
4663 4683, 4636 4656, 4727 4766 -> 0.8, 1.15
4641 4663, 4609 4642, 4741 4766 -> 1.4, 1.2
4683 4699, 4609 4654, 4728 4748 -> -0.2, 1.14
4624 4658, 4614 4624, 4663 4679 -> 0.3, 1.16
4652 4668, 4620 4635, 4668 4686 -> -0.8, 1.12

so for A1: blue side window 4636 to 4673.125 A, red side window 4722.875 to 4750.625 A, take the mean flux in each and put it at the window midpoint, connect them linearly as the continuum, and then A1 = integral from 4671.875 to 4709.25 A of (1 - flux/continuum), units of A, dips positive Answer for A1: 1.5 A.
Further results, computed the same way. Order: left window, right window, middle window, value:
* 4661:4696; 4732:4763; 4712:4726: -0.3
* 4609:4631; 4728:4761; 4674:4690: 0.6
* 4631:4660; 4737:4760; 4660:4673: 0.5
